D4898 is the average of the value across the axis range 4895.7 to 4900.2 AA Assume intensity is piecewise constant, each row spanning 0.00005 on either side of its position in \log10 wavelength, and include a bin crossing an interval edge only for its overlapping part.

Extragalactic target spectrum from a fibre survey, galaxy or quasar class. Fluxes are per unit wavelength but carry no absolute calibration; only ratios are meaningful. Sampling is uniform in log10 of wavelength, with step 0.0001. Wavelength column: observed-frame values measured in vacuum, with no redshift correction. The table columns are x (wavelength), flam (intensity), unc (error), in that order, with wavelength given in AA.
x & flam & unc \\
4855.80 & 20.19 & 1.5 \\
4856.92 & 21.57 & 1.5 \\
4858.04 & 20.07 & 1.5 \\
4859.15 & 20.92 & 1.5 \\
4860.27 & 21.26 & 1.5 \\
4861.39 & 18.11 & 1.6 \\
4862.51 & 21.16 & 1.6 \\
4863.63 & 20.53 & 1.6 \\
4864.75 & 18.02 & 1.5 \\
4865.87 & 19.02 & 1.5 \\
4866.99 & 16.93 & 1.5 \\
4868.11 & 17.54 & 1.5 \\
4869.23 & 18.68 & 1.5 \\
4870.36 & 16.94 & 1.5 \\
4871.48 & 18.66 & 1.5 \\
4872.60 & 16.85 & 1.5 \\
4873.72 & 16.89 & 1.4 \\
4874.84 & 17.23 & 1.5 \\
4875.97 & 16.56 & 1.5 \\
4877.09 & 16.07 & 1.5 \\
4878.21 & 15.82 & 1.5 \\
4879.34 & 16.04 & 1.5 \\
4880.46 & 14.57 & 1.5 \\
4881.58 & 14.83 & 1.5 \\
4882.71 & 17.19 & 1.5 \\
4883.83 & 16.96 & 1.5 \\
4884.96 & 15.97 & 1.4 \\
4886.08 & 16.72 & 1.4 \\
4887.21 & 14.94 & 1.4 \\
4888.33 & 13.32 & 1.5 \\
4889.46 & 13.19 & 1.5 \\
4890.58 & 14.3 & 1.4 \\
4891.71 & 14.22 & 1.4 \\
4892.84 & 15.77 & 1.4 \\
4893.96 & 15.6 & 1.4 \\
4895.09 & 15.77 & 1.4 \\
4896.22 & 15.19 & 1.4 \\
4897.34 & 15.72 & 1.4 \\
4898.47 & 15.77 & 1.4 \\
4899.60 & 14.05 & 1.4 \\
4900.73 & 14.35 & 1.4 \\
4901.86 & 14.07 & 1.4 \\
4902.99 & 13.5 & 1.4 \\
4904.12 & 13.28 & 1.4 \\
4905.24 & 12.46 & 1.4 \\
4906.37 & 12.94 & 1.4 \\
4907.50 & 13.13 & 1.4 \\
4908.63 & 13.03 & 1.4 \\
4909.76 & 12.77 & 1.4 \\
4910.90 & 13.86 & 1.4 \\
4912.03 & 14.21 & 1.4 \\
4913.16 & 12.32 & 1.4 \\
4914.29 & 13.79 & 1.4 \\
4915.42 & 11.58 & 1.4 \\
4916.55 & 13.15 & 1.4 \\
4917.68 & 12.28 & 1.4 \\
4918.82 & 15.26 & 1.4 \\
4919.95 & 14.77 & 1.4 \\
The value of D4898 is 15.2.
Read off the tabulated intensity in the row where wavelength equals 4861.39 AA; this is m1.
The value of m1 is 18.11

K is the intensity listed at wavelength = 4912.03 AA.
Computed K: 14.21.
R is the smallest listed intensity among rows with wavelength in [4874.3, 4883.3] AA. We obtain 14.57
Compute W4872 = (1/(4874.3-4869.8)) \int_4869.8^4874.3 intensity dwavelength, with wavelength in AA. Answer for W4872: 17.4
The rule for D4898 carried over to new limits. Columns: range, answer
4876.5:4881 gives 15.6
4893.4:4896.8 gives 15.5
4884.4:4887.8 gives 15.9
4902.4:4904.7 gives 13.4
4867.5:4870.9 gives 17.7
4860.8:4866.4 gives 19.4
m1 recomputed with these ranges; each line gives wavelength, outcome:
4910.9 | 13.86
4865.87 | 19.02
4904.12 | 13.28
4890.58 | 14.3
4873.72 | 16.89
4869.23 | 18.68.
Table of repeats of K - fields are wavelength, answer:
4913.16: 12.32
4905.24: 12.46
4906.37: 12.94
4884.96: 15.97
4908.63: 13.03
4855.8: 20.19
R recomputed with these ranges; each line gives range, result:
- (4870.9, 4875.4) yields 16.85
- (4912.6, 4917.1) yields 11.58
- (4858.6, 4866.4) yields 18.02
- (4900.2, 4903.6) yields 13.5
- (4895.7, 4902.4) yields 14.05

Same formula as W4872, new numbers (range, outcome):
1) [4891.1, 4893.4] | 15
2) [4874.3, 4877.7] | 16.6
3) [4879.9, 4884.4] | 15.9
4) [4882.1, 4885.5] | 16.7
